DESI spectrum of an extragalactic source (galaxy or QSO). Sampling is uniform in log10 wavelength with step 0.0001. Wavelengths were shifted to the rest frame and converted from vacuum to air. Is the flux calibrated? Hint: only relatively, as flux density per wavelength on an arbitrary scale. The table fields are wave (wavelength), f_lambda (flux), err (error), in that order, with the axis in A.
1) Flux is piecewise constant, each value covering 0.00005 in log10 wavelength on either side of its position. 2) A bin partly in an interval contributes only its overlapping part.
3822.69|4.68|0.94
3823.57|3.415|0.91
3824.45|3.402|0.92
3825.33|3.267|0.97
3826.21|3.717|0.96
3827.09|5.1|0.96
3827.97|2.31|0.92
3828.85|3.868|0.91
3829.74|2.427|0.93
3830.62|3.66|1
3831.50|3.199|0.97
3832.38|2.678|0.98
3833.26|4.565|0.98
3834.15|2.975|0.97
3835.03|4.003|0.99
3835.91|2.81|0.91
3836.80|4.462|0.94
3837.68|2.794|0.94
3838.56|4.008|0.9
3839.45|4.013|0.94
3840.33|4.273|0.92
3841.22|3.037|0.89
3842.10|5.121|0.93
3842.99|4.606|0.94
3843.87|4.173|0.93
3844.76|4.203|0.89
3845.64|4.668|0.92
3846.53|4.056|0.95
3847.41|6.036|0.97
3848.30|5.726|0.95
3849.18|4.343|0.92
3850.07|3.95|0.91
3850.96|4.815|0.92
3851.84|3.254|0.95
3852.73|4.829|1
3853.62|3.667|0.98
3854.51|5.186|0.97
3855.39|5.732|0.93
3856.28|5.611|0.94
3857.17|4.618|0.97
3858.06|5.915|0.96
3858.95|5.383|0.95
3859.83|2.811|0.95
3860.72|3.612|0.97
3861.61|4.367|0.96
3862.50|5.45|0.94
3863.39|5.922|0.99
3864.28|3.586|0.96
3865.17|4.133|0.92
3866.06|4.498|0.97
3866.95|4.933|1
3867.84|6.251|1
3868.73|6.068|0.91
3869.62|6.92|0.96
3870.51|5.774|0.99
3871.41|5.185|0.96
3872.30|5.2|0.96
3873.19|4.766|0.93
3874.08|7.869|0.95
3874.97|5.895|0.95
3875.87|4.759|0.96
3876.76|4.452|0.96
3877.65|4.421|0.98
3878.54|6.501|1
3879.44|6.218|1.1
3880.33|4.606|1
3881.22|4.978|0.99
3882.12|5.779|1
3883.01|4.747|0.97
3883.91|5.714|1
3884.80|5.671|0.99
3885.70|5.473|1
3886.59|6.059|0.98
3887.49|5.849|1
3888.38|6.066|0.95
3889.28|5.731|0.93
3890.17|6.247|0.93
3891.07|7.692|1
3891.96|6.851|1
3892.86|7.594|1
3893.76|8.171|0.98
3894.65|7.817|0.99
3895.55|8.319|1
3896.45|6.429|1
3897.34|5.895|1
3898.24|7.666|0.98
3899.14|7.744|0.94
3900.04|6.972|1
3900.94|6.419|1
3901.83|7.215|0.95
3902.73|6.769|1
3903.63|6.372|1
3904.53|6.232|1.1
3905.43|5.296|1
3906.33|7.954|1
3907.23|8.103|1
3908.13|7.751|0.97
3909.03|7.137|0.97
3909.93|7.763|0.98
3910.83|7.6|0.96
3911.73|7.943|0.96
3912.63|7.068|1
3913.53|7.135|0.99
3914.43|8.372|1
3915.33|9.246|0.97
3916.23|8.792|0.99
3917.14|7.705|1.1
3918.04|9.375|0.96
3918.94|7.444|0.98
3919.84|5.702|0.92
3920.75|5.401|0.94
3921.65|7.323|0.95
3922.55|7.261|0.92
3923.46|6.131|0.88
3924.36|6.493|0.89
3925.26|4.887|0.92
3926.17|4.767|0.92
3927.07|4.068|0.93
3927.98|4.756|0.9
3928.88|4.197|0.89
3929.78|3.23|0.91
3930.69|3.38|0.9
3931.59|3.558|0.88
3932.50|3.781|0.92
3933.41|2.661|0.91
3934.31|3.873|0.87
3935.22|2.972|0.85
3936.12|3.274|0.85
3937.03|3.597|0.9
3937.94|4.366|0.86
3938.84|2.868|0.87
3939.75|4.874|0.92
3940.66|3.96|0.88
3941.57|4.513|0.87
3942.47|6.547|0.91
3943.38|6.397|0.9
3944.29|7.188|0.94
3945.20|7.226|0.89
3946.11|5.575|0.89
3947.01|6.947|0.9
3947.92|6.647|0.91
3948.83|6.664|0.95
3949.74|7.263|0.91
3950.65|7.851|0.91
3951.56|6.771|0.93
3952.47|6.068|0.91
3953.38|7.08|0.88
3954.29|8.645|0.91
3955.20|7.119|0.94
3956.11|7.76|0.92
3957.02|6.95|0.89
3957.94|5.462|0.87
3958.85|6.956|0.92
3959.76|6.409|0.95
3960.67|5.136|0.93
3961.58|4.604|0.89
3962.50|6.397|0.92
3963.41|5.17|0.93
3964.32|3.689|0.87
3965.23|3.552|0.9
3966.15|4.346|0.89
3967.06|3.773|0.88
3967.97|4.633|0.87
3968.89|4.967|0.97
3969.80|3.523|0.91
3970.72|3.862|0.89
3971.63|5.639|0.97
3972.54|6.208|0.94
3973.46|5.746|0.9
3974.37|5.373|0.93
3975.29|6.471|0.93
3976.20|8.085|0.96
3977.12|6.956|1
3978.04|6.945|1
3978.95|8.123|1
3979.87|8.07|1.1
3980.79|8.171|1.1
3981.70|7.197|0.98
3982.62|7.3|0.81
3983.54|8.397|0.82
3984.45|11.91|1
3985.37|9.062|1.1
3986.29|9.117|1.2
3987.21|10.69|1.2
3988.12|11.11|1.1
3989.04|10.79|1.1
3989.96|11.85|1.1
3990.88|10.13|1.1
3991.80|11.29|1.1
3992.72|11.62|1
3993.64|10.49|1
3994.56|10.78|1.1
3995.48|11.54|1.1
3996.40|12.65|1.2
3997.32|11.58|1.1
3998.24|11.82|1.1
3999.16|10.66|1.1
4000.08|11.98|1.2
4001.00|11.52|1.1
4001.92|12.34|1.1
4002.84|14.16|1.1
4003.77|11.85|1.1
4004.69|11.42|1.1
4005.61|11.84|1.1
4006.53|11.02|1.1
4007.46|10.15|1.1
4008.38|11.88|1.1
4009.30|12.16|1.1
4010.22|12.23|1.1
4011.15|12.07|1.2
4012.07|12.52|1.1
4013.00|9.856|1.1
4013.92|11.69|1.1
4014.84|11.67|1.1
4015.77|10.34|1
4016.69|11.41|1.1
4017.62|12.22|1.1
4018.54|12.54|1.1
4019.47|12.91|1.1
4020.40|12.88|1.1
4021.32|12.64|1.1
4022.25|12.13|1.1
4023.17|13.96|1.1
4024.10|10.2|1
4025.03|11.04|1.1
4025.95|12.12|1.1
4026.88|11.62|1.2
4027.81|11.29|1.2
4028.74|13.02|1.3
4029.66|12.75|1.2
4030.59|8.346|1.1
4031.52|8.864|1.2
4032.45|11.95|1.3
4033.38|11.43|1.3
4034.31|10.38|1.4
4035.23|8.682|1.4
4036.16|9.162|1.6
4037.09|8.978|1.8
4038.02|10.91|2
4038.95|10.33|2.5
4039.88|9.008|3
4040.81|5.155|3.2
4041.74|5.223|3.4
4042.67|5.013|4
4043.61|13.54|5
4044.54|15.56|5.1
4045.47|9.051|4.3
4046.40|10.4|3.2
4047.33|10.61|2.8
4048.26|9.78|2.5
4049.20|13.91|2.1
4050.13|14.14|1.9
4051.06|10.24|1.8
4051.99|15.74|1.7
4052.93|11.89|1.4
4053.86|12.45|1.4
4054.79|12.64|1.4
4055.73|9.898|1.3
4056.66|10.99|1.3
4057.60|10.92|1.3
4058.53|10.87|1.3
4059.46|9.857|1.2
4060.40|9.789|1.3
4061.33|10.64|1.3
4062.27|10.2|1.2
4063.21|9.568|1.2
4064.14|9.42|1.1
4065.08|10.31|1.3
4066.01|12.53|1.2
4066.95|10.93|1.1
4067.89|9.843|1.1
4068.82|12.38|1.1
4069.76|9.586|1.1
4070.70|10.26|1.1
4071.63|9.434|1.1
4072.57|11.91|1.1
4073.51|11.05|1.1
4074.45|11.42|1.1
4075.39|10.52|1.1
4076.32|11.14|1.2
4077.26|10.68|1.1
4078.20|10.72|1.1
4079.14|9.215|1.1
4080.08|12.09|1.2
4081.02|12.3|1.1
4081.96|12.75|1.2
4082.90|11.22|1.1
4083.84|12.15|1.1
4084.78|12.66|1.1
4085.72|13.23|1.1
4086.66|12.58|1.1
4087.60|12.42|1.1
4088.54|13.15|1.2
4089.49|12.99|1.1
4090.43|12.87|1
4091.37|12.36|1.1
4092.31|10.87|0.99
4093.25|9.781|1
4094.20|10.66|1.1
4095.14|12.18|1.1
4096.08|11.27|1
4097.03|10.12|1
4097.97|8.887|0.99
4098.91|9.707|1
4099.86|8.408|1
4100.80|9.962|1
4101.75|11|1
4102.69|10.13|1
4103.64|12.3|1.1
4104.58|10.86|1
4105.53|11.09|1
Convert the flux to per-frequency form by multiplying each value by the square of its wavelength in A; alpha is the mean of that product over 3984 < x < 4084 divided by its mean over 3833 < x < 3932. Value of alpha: 2.10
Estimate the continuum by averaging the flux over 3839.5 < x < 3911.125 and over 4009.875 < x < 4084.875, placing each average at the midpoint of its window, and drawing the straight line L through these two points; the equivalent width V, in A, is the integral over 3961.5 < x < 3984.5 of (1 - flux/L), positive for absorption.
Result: 7.1 A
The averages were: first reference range 5.69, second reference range 11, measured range 6.04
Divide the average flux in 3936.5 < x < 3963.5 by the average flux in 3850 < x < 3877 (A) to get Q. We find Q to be 1.21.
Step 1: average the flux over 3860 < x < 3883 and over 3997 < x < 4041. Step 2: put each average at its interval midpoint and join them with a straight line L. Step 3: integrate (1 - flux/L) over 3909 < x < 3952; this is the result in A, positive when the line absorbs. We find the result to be 9.7 A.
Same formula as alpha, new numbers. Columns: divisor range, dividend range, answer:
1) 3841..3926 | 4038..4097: 2.02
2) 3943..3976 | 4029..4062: 1.85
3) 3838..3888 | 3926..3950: 0.99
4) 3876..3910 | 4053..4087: 1.87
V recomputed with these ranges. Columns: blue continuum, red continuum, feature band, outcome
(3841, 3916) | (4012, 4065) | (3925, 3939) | 7.01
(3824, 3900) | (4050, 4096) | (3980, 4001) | -3.64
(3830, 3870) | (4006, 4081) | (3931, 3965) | 9.72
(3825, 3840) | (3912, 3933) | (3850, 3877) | -3.74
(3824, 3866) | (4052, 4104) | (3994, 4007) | -4.40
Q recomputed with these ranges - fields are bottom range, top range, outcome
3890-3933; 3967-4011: 1.42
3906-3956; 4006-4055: 1.83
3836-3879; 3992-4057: 2.34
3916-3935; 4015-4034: 2.16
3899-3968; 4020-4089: 1.83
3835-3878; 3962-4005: 1.80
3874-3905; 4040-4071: 1.70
